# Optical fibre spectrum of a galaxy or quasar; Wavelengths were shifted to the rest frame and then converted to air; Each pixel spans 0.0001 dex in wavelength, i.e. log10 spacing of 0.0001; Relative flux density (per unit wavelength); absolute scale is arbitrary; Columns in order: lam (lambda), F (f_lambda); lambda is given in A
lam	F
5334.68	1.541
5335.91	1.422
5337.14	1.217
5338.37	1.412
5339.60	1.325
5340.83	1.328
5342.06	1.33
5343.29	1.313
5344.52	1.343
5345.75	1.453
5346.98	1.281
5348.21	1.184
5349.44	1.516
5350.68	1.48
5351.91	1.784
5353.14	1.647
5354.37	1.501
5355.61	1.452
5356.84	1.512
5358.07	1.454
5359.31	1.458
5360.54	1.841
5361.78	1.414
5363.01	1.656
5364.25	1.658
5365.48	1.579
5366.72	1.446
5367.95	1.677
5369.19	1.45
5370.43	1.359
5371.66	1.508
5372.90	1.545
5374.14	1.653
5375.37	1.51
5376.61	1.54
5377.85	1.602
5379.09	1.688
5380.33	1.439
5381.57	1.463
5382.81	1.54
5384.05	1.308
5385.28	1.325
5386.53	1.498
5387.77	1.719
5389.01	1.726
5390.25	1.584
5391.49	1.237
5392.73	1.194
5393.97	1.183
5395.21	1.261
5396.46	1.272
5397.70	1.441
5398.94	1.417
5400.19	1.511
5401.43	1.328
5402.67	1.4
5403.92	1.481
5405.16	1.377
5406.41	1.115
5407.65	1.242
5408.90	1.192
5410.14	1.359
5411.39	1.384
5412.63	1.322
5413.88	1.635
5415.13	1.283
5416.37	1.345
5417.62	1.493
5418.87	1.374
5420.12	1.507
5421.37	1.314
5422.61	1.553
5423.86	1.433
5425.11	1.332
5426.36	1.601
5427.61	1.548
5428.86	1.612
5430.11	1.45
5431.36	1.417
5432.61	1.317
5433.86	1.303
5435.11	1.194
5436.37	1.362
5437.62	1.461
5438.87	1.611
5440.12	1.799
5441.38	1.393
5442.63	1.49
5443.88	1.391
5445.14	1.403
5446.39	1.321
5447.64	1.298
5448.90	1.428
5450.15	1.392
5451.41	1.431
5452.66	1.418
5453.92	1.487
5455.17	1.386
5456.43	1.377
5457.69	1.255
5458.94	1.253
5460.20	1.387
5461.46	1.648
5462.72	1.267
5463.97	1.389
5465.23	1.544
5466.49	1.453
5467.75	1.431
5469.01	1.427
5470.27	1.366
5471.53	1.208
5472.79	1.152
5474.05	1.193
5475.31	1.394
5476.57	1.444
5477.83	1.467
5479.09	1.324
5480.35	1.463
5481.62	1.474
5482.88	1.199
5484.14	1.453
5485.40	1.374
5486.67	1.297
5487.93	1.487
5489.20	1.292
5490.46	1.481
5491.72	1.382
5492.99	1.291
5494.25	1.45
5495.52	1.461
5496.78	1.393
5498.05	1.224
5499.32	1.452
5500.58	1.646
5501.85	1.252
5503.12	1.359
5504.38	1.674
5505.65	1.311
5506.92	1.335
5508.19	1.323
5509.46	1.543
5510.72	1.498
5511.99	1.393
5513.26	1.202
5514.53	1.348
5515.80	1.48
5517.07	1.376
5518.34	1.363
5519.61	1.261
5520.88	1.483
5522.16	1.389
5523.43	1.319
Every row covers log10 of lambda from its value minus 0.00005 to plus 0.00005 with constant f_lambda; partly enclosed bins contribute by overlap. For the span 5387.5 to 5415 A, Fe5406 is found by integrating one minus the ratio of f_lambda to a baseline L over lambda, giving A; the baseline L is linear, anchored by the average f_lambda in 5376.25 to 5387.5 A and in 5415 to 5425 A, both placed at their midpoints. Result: 1.5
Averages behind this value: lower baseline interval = 1.49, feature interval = 1.37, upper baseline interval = 1.42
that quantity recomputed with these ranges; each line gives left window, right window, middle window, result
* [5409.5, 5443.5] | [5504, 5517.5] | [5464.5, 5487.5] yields 0.8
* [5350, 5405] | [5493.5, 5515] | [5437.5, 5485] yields 1.1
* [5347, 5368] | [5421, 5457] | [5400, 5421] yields 1.4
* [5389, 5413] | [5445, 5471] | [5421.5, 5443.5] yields -1.4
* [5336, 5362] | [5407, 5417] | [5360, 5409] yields -2.6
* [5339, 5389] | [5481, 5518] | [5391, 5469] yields 2.7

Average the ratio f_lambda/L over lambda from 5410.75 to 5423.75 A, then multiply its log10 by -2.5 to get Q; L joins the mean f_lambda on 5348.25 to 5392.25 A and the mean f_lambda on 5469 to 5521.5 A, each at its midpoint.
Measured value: 0.04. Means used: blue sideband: 1.53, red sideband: 1.38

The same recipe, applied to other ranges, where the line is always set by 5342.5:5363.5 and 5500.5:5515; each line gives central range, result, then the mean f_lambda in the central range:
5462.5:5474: 0.05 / 1.35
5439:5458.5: 0.01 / 1.42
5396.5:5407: 0.06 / 1.38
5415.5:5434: 0.00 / 1.44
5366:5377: -0.03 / 1.52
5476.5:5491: 0.01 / 1.39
